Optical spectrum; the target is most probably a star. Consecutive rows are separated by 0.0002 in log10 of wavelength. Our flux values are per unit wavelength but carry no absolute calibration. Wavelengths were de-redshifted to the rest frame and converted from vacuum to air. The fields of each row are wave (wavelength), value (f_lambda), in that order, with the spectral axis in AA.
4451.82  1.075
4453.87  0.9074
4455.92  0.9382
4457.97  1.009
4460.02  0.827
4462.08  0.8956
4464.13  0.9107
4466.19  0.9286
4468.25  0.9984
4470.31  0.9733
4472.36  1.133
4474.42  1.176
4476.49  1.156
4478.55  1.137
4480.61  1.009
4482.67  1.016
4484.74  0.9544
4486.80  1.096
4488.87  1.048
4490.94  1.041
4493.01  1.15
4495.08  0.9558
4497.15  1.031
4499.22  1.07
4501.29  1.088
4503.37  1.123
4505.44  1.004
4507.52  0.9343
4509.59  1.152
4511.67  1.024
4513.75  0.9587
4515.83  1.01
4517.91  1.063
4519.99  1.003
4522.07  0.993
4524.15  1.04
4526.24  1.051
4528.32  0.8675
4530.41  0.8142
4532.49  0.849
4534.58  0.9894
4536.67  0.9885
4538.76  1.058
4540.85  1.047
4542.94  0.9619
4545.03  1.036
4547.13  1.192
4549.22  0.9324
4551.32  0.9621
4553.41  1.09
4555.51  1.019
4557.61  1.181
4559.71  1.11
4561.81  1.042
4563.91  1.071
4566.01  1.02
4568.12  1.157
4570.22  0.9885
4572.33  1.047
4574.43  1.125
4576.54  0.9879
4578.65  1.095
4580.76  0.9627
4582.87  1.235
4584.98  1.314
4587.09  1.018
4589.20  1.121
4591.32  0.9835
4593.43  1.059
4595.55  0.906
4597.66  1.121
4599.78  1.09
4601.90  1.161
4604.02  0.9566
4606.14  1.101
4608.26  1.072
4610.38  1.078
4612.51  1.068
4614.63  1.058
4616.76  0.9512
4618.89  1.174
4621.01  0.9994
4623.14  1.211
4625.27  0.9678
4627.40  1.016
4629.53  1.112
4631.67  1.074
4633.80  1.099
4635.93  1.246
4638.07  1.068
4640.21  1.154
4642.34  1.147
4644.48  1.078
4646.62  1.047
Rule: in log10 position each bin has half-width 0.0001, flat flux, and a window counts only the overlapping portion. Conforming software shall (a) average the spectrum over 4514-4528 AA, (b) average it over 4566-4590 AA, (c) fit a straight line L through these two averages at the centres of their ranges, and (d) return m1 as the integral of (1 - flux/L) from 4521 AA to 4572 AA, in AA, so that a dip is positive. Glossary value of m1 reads 1.46 AA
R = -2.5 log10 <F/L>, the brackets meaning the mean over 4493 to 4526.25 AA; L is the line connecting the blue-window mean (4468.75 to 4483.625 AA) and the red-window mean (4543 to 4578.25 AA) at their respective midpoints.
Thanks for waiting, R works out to 0.04 mag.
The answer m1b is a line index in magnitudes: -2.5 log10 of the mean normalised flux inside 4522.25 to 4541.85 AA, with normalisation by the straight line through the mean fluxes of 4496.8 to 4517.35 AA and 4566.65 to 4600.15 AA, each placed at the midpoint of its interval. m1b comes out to 0.09 mag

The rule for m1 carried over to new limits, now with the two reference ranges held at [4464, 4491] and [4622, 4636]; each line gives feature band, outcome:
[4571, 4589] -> -0.3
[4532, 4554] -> 1.1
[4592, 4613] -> 0.5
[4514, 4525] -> 0.4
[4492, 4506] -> -0.1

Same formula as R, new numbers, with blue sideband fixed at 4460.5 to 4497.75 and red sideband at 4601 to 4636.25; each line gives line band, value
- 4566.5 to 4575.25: -0.01 mag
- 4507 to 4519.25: 0.02 mag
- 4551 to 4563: -0.02 mag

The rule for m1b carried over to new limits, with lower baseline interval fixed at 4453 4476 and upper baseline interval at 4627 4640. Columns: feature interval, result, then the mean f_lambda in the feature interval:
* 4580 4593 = -0.034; 1.11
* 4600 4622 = 0.029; 1.06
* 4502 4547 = 0.023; 1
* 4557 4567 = -0.028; 1.08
